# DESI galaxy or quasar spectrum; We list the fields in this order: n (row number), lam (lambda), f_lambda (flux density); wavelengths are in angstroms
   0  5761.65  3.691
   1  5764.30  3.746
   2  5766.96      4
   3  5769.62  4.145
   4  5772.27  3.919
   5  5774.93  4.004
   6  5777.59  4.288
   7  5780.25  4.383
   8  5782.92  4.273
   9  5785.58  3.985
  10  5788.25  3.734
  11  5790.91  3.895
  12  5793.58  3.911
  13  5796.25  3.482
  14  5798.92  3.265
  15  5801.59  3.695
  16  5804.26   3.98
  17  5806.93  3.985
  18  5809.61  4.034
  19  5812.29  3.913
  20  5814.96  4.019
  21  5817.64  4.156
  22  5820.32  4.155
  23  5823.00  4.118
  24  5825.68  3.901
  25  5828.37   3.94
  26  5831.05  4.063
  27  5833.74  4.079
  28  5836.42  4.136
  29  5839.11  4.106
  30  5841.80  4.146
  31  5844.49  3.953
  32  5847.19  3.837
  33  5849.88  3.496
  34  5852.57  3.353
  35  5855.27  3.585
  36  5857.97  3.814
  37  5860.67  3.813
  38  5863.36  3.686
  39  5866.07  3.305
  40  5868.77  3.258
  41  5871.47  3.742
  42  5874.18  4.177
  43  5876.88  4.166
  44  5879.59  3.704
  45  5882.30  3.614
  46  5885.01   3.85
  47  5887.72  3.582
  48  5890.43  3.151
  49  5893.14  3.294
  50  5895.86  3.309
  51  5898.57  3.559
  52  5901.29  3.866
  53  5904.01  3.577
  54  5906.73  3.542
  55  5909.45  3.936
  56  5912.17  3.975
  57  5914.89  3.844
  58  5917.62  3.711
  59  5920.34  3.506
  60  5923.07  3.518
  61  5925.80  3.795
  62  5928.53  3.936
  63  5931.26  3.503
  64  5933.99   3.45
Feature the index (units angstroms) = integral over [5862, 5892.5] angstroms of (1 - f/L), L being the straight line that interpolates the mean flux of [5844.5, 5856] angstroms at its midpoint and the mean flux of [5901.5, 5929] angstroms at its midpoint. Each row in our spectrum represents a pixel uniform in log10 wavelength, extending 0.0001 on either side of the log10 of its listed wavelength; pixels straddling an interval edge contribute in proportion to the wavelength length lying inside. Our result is 0.1 angstroms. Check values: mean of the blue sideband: 3.61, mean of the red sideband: 3.73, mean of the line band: 3.65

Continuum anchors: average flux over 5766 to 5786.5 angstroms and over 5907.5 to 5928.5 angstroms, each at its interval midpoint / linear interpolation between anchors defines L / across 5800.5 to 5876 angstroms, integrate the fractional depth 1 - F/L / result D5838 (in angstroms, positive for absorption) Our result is 1.8 angstroms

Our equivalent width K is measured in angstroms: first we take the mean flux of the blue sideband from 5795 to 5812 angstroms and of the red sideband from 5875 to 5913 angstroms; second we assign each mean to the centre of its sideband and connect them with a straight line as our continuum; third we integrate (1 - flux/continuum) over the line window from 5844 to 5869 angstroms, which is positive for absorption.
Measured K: 0.6 angstroms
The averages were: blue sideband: 3.75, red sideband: 3.66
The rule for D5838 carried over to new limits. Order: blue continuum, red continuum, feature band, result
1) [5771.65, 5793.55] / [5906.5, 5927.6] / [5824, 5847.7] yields -0.6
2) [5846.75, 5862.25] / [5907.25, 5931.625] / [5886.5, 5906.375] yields 1.2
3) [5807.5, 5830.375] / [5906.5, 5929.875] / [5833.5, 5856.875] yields 0.7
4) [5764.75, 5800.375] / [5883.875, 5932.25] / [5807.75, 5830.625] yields -1.1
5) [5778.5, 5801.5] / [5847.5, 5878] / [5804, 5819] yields -0.8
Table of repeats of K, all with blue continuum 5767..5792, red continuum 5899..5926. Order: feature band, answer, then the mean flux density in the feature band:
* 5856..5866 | 0.40 angstroms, 3.7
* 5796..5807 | 0.94 angstroms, 3.67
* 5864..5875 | 0.67 angstroms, 3.59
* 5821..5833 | -0.23 angstroms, 4.02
